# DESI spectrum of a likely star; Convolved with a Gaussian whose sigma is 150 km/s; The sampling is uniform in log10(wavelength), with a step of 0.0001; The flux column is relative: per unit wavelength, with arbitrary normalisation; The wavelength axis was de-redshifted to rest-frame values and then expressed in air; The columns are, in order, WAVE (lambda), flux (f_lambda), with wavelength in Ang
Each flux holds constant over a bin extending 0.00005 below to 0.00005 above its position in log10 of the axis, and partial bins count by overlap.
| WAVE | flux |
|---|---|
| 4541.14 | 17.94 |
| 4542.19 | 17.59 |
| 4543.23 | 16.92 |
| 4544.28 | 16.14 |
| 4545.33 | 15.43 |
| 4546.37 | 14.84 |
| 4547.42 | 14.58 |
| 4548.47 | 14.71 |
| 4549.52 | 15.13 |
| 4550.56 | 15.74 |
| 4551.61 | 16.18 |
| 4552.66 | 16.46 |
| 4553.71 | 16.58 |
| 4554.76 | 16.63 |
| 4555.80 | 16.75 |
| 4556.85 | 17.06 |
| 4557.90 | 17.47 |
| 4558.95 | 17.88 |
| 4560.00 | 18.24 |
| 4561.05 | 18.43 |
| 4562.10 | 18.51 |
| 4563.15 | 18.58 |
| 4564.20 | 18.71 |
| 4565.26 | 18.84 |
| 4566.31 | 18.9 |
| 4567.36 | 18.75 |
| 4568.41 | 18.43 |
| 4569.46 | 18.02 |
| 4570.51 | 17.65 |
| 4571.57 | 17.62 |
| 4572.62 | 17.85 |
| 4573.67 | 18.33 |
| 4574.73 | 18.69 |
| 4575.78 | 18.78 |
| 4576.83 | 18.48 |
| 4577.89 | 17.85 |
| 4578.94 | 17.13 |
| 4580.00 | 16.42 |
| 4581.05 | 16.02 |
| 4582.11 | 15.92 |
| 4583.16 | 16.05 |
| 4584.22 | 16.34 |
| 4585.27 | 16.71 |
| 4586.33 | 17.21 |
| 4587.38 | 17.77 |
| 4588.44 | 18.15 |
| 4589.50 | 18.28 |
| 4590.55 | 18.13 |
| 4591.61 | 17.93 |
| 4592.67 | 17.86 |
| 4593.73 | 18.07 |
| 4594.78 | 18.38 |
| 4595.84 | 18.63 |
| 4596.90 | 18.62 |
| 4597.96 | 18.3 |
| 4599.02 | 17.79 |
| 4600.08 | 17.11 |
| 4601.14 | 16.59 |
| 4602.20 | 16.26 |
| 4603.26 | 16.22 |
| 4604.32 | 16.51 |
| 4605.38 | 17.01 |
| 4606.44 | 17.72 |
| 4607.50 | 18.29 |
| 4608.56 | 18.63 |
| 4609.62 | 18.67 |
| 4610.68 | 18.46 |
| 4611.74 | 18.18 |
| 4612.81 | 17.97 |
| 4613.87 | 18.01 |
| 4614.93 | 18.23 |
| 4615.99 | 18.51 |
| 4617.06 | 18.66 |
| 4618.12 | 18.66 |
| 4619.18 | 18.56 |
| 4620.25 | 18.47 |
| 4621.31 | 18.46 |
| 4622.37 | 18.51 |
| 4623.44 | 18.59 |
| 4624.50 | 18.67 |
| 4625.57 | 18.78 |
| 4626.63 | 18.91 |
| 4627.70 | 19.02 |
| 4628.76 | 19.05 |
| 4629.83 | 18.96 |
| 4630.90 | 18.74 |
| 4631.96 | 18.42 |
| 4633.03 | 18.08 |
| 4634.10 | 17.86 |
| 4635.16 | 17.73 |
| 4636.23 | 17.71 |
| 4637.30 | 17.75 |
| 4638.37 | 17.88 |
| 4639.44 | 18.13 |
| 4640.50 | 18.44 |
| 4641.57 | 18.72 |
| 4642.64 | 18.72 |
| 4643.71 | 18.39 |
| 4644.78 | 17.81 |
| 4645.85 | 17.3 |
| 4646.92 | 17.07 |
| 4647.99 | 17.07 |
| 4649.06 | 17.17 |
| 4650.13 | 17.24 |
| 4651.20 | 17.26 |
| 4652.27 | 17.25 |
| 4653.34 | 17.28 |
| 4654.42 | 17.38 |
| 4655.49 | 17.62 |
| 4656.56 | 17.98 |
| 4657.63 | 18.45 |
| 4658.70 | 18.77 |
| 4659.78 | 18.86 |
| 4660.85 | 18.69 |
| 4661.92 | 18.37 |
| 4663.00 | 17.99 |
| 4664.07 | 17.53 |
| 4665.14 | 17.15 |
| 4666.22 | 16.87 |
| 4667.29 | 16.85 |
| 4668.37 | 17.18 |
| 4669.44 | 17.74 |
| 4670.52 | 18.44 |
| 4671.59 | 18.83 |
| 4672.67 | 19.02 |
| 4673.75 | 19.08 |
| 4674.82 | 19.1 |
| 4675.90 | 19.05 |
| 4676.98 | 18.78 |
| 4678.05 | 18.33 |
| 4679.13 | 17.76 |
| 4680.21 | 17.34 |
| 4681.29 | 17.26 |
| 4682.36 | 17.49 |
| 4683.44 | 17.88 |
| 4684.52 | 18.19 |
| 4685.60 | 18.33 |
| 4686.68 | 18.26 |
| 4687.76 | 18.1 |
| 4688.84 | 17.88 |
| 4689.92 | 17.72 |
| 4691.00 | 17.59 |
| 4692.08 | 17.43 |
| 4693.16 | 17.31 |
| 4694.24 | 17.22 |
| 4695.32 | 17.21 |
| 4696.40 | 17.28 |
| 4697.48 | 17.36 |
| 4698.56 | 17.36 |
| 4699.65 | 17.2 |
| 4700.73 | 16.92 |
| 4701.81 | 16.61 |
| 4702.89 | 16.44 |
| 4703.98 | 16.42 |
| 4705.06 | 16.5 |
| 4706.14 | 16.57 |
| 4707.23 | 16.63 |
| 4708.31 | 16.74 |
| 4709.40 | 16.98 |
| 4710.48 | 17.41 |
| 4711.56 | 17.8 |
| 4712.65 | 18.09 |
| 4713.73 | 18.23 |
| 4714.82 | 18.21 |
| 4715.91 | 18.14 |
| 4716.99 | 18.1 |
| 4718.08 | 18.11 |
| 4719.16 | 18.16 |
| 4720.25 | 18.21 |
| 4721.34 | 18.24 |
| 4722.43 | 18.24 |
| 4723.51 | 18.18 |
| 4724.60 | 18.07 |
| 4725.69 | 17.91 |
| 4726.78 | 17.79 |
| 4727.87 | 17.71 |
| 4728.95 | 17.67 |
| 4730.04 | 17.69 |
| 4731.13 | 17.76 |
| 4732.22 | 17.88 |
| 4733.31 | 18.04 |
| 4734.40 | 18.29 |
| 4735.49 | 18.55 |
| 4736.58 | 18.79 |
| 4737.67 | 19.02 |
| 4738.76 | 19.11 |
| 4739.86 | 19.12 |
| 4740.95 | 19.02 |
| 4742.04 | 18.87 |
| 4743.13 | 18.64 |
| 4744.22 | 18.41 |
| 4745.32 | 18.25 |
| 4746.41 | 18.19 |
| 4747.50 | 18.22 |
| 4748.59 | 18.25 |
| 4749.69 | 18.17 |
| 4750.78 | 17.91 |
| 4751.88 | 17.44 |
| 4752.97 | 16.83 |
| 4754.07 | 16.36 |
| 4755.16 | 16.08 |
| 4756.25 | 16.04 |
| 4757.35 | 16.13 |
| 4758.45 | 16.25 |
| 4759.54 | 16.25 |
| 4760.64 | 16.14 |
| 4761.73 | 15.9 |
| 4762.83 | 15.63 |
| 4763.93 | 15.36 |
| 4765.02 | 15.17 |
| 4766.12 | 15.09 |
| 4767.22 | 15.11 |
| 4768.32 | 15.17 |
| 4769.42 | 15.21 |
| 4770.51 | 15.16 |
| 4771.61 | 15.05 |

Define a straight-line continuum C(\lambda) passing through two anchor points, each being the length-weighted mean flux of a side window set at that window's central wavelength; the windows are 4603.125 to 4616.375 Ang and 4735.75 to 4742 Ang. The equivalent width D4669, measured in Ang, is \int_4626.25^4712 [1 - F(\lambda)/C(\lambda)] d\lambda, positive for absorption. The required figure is 2.87 Ang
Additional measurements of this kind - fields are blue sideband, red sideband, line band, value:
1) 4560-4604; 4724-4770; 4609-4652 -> -1.4 Ang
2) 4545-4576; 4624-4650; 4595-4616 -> 0.1 Ang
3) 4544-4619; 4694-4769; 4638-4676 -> -1.1 Ang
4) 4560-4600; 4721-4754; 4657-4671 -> 0.1 Ang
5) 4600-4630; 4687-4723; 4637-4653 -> 0.2 Ang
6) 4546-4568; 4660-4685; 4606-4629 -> -1.2 Ang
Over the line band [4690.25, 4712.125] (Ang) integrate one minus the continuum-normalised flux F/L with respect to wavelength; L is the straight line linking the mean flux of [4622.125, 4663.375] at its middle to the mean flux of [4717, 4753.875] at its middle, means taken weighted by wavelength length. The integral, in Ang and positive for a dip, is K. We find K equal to 1.3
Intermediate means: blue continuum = 18.1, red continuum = 18.2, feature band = 17.1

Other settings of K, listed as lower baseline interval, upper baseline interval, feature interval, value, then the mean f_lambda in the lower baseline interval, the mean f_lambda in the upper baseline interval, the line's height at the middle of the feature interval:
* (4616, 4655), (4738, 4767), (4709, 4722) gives -0.4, 18.1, 17.2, 17.5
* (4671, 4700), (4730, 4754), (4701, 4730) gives 0.9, 17.9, 18.3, 18.1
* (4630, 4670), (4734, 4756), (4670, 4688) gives -0.4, 17.8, 18.1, 17.9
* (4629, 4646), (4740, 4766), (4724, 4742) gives -1.0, 18.2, 17.1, 17.3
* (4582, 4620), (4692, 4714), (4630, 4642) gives -0.4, 17.8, 17.1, 17.5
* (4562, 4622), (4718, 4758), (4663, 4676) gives -0.1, 17.9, 18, 17.9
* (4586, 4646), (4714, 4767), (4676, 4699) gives 0.1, 18.1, 17.6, 17.8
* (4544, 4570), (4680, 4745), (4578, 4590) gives 0.2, 17.1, 17.8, 17.2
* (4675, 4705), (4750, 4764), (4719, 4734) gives -0.9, 17.6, 16.4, 16.9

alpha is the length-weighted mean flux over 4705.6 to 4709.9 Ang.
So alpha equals 16.7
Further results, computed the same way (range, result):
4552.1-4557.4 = 16.7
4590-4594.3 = 18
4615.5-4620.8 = 18.6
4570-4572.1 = 17.6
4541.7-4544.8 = 16.9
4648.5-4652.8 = 17.2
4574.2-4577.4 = 18.6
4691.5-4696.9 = 17.3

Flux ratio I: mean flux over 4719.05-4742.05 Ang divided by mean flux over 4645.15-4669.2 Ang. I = 1.0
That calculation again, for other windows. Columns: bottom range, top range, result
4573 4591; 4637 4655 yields 1.02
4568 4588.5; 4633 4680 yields 1.03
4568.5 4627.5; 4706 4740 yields 1.01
